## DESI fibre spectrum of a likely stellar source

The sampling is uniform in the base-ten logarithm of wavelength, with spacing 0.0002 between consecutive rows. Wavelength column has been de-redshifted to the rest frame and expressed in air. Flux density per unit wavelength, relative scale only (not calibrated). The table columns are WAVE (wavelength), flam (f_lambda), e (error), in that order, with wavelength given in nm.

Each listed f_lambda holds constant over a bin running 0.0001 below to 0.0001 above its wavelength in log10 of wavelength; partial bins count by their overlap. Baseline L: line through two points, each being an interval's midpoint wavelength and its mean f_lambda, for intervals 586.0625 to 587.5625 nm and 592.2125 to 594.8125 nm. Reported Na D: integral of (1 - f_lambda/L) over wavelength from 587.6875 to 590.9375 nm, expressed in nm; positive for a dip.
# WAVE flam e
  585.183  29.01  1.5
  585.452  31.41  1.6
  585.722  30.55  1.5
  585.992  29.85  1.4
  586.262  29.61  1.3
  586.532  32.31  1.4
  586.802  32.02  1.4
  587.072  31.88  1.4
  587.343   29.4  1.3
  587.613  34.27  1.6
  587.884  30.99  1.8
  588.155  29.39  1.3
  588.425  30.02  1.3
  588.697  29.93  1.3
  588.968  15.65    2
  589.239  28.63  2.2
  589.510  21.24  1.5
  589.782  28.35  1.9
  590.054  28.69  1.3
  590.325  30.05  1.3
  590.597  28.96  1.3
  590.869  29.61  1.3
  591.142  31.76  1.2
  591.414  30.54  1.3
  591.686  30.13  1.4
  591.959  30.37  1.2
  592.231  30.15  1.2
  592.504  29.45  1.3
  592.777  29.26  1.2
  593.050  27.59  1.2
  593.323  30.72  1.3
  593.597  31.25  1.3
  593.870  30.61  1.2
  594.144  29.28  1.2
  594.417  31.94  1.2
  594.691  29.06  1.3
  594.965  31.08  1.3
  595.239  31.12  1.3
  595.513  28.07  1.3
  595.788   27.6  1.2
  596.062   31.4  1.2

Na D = 0.32 nm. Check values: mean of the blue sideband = 31.2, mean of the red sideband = 29.9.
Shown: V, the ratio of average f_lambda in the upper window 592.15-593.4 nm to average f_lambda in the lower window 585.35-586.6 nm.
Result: 0.96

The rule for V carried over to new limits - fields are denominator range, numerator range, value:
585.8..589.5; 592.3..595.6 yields 1.02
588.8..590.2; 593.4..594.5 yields 1.24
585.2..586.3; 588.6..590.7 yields 0.87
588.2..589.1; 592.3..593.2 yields 1.13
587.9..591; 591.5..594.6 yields 1.09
